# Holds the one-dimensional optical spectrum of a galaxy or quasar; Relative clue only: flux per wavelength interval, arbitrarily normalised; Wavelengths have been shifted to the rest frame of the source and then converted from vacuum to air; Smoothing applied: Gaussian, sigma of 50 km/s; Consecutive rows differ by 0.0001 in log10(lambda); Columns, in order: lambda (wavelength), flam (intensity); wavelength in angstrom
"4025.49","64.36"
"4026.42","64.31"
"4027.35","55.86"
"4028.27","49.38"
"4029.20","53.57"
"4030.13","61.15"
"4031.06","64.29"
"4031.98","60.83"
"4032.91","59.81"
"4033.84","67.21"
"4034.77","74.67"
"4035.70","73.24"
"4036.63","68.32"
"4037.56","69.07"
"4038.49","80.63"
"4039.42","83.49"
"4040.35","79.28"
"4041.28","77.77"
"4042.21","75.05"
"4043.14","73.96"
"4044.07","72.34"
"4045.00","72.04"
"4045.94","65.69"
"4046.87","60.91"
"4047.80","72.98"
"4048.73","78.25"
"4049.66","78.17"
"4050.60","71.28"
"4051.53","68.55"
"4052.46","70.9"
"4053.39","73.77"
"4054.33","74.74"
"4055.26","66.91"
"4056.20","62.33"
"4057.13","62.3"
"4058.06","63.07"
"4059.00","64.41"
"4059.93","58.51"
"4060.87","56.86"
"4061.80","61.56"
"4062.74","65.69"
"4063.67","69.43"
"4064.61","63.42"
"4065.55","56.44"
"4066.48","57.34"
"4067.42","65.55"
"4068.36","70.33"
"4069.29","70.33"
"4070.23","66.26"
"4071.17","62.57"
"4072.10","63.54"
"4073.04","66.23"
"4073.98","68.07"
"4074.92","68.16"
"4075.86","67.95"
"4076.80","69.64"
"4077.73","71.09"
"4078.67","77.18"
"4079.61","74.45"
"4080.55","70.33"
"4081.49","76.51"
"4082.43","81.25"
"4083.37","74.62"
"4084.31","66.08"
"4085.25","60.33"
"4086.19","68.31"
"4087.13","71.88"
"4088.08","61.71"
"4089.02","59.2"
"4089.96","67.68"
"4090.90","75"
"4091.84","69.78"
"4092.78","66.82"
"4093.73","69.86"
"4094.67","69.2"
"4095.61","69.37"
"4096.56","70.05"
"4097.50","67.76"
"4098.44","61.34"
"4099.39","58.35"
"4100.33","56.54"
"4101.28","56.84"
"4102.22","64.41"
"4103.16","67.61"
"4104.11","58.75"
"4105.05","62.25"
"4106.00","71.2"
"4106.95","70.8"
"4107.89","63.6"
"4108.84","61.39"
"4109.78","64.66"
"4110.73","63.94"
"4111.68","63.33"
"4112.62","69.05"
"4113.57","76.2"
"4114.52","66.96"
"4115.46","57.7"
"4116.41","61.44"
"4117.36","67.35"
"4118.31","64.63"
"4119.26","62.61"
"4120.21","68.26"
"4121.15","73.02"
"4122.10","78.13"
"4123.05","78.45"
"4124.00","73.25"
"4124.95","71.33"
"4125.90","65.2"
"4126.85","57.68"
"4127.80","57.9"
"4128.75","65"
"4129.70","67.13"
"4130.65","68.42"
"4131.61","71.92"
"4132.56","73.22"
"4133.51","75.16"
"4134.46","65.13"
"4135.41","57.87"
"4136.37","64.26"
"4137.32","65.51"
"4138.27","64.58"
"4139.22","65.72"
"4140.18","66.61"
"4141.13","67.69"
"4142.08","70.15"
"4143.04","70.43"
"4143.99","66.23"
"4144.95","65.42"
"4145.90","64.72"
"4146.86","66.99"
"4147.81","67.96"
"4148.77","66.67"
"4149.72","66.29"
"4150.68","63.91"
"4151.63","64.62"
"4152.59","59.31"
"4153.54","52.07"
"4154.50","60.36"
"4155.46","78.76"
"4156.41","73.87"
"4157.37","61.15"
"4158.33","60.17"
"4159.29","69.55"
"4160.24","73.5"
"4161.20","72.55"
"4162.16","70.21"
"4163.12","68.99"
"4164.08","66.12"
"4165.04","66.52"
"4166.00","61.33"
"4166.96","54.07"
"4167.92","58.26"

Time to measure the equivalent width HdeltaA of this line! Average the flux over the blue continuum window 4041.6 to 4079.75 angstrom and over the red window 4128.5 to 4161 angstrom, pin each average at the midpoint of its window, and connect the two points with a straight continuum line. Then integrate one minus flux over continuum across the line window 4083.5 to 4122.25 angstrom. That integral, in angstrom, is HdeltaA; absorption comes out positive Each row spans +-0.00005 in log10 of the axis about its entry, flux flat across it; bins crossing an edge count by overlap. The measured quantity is 0.7 angstrom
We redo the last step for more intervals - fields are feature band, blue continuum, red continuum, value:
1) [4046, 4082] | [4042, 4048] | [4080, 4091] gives 1.1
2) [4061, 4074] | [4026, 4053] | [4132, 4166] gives 0.8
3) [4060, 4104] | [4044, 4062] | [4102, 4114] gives 0.1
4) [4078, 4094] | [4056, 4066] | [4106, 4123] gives -1.4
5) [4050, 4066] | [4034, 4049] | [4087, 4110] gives 1.3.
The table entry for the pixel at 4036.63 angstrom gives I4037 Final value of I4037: 68.32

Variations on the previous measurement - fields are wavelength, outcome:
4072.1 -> 63.54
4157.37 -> 61.15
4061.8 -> 61.56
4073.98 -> 68.07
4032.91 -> 59.81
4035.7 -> 73.24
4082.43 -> 81.25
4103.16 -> 67.61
